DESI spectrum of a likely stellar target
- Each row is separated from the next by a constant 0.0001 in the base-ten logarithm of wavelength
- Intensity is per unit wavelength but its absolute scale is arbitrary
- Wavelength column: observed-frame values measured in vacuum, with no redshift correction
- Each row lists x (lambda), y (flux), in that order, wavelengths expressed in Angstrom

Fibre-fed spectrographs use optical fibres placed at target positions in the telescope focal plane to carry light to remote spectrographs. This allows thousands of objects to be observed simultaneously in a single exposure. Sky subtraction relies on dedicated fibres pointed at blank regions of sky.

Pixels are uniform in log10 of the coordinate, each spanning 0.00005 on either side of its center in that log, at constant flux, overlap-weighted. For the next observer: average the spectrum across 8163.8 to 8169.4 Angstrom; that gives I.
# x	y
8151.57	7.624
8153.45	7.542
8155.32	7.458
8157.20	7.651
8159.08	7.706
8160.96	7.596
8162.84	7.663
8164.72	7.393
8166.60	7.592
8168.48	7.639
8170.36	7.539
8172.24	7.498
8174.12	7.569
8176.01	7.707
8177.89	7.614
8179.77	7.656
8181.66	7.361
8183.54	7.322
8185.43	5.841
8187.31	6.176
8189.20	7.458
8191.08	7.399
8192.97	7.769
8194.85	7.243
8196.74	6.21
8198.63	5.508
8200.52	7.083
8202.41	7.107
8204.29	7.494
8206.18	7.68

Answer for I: 7.54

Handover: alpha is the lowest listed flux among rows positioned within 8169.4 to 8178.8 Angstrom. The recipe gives 7.498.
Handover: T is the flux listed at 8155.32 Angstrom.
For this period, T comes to 7.458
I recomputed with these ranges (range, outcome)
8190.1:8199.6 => 6.83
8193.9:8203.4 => 6.64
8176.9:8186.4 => 7.16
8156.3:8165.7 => 7.6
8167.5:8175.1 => 7.56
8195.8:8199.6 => 5.86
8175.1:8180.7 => 7.67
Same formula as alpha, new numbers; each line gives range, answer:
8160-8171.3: 7.393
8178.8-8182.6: 7.361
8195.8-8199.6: 5.508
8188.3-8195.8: 7.243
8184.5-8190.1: 5.841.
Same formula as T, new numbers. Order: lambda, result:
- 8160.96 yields 7.596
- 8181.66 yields 7.361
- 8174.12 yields 7.569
